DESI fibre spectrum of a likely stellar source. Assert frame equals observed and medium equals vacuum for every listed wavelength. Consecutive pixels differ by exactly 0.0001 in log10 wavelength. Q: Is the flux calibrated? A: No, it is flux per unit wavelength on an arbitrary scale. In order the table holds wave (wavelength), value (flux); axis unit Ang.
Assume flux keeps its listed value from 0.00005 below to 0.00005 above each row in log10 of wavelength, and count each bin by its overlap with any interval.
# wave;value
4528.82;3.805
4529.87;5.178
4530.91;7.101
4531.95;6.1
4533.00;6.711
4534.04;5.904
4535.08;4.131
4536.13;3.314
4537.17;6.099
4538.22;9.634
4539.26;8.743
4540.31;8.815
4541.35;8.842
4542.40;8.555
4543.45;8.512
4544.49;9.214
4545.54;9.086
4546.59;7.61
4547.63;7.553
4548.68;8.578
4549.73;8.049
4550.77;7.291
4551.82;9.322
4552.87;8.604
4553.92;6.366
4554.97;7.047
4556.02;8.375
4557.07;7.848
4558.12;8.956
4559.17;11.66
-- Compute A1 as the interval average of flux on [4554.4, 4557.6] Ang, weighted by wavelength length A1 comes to 7.73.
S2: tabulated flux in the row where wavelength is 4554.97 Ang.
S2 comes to 7.047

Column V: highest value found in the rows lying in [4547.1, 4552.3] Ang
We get 9.322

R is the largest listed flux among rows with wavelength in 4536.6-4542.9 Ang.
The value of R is 9.634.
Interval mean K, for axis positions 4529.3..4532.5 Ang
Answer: 6.09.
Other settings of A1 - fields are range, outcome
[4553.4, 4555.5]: 6.7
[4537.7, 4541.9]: 9.01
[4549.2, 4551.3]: 7.69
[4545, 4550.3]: 8.17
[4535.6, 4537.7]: 4.7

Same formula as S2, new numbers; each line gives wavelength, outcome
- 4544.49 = 9.214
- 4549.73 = 8.049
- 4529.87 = 5.178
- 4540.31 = 8.815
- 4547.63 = 7.553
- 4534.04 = 5.904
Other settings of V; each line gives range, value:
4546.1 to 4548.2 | 7.61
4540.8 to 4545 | 9.214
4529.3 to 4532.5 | 7.101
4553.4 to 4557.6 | 8.375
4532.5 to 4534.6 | 6.711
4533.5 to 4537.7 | 6.099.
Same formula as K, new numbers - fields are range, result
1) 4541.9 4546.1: 8.82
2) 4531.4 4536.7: 5.26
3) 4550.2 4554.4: 7.92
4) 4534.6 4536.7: 3.77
